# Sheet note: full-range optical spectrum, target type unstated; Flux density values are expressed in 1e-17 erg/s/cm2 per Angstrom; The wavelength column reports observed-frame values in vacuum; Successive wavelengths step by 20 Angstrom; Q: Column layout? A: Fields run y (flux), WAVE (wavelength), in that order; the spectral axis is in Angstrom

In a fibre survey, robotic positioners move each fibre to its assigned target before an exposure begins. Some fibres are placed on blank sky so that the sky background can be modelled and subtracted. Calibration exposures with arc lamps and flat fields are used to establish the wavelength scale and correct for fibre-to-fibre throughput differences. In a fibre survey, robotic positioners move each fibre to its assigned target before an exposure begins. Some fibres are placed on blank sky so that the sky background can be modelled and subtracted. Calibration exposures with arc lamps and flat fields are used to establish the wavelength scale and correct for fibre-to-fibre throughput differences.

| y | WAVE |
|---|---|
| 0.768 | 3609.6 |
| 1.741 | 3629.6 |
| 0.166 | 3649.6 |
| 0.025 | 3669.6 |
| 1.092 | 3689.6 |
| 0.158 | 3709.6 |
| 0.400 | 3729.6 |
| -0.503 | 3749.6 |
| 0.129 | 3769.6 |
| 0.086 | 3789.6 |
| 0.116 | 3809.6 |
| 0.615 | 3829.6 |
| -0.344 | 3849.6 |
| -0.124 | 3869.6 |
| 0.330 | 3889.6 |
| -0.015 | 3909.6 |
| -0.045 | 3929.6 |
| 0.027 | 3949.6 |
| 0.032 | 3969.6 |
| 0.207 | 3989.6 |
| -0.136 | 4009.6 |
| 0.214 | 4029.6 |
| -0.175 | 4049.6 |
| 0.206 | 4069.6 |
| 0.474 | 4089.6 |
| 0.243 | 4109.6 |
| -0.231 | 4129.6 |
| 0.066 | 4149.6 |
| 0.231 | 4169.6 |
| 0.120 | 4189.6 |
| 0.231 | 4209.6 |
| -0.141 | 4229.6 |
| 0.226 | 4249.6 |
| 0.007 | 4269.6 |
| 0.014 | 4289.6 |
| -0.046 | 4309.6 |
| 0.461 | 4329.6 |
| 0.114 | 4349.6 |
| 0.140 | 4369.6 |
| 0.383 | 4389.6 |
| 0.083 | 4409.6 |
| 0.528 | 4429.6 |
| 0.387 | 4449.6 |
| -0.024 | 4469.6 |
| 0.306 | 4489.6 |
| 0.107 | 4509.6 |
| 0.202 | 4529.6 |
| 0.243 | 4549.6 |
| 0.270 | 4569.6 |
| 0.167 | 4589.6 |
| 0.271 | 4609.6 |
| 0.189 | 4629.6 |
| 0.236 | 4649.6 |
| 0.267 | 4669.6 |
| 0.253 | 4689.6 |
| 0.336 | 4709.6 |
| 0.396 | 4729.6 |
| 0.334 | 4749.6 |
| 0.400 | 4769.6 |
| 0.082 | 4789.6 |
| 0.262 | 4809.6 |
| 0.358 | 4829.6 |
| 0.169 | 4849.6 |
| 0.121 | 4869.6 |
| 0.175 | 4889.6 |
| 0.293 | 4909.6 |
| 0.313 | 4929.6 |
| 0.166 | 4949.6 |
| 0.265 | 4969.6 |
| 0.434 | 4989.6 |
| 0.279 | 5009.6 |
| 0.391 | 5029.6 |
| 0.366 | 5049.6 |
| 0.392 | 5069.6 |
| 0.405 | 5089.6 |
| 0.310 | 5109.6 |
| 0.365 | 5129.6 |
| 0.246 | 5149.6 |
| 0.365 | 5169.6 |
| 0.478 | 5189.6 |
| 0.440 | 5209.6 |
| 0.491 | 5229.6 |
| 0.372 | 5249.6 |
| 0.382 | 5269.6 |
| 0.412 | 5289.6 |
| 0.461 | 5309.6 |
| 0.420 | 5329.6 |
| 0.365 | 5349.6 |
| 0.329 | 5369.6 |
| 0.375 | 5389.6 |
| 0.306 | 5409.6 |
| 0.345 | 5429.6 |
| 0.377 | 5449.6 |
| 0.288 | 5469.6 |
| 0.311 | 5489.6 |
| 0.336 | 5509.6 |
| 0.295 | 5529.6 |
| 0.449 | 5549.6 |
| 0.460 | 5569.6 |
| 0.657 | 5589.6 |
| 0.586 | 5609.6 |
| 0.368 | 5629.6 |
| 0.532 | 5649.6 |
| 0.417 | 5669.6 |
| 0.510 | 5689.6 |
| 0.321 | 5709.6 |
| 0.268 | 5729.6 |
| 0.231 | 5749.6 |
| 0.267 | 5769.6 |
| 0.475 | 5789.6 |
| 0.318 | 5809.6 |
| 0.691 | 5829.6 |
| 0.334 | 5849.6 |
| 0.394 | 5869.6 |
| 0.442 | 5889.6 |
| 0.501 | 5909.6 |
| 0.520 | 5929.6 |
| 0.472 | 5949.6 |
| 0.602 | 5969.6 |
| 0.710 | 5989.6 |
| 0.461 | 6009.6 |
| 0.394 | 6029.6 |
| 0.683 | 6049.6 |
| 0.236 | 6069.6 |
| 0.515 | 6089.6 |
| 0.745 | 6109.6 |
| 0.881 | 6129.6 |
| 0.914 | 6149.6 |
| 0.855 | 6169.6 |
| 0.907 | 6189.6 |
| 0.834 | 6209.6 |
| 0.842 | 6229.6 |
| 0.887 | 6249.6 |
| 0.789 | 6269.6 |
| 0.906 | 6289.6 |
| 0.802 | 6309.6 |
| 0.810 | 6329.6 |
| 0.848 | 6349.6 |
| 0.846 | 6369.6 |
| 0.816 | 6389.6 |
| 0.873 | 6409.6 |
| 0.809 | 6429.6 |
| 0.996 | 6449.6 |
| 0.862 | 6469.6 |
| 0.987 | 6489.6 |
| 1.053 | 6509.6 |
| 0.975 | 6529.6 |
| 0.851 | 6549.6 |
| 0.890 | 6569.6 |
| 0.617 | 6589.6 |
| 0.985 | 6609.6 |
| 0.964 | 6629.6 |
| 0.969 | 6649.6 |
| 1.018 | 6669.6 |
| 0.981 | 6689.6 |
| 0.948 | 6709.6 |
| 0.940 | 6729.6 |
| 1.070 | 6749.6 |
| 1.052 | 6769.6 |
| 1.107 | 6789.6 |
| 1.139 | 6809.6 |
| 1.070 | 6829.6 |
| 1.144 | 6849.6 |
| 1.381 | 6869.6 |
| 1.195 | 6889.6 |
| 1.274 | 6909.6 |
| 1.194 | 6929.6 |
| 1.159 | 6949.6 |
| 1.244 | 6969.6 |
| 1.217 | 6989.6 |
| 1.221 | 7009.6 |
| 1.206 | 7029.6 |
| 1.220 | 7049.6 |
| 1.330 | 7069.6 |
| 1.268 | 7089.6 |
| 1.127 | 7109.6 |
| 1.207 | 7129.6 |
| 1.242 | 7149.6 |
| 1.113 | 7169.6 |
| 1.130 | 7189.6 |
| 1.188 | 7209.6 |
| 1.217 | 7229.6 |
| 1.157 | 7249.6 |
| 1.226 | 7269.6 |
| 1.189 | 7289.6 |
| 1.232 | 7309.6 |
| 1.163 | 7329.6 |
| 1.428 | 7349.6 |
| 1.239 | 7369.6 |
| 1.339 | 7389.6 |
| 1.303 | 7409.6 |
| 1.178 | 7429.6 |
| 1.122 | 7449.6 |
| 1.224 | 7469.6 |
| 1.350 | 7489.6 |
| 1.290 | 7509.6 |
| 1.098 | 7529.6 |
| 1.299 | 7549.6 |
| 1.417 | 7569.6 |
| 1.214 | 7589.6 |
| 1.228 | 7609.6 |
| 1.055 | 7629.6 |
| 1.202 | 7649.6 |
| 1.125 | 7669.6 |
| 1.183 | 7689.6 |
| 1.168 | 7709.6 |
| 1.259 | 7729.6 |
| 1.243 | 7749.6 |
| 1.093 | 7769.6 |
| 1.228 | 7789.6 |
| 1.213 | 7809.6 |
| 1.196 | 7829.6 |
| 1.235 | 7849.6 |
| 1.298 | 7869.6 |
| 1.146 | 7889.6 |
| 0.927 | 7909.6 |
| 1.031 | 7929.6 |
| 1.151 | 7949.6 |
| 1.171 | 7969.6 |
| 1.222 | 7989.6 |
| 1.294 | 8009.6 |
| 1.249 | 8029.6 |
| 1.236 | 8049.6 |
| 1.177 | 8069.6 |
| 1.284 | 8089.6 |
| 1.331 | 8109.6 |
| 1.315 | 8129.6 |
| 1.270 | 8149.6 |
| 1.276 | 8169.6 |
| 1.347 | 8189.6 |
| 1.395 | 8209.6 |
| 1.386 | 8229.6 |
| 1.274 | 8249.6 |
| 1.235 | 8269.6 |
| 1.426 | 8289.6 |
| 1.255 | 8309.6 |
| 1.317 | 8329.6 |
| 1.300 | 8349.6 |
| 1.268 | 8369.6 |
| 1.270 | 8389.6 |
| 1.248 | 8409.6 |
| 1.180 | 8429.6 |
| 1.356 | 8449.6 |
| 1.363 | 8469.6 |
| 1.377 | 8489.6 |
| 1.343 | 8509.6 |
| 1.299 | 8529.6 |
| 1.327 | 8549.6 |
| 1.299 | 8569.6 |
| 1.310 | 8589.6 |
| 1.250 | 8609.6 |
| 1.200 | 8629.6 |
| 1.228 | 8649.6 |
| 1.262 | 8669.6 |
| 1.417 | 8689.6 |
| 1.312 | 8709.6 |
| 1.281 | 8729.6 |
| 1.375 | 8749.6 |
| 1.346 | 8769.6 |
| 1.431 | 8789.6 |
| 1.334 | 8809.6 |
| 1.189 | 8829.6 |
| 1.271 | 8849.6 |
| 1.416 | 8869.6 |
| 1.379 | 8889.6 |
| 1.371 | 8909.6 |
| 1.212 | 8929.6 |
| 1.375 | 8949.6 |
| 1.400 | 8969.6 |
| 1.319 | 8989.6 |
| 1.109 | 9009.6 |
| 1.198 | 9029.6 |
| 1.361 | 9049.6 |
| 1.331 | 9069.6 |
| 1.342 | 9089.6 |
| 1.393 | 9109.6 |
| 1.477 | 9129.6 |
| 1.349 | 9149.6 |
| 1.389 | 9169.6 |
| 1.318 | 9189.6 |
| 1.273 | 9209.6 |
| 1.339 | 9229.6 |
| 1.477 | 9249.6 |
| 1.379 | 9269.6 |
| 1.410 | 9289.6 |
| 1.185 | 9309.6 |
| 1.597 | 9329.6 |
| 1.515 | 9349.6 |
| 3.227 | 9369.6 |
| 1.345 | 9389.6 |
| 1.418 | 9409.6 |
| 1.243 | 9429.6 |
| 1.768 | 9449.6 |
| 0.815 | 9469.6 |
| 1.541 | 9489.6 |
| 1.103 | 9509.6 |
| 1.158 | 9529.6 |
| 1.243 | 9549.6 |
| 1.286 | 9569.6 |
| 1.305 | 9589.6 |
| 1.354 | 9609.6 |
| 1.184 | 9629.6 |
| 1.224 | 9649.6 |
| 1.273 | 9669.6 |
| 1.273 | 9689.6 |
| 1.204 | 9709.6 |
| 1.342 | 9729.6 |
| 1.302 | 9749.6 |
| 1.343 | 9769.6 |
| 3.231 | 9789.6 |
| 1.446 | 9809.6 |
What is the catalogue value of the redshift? 0.53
